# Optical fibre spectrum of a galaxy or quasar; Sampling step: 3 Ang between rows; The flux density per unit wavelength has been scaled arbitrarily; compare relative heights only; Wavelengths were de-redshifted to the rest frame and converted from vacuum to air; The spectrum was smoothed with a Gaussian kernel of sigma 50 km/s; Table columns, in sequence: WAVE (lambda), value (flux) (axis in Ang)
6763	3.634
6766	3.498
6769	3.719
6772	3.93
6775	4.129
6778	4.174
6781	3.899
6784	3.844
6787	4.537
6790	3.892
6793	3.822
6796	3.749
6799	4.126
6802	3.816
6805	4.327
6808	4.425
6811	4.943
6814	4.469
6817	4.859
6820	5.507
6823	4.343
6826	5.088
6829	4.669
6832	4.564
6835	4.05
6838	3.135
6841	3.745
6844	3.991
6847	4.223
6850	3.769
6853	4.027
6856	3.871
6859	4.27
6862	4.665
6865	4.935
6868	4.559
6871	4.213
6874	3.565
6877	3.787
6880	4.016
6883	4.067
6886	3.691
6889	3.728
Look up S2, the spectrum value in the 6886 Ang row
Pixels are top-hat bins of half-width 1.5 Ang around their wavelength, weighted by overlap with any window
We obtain 3.691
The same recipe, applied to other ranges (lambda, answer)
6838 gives 3.135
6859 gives 4.27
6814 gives 4.469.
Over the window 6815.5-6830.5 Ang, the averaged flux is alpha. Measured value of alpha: 4.89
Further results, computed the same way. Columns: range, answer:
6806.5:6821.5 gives 4.84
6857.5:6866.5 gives 4.62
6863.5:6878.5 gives 4.21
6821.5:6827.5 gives 4.72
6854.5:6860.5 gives 4.07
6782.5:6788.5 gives 4.19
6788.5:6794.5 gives 3.86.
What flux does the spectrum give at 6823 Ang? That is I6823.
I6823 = 4.343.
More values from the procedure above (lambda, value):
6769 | 3.719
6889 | 3.728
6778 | 4.174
